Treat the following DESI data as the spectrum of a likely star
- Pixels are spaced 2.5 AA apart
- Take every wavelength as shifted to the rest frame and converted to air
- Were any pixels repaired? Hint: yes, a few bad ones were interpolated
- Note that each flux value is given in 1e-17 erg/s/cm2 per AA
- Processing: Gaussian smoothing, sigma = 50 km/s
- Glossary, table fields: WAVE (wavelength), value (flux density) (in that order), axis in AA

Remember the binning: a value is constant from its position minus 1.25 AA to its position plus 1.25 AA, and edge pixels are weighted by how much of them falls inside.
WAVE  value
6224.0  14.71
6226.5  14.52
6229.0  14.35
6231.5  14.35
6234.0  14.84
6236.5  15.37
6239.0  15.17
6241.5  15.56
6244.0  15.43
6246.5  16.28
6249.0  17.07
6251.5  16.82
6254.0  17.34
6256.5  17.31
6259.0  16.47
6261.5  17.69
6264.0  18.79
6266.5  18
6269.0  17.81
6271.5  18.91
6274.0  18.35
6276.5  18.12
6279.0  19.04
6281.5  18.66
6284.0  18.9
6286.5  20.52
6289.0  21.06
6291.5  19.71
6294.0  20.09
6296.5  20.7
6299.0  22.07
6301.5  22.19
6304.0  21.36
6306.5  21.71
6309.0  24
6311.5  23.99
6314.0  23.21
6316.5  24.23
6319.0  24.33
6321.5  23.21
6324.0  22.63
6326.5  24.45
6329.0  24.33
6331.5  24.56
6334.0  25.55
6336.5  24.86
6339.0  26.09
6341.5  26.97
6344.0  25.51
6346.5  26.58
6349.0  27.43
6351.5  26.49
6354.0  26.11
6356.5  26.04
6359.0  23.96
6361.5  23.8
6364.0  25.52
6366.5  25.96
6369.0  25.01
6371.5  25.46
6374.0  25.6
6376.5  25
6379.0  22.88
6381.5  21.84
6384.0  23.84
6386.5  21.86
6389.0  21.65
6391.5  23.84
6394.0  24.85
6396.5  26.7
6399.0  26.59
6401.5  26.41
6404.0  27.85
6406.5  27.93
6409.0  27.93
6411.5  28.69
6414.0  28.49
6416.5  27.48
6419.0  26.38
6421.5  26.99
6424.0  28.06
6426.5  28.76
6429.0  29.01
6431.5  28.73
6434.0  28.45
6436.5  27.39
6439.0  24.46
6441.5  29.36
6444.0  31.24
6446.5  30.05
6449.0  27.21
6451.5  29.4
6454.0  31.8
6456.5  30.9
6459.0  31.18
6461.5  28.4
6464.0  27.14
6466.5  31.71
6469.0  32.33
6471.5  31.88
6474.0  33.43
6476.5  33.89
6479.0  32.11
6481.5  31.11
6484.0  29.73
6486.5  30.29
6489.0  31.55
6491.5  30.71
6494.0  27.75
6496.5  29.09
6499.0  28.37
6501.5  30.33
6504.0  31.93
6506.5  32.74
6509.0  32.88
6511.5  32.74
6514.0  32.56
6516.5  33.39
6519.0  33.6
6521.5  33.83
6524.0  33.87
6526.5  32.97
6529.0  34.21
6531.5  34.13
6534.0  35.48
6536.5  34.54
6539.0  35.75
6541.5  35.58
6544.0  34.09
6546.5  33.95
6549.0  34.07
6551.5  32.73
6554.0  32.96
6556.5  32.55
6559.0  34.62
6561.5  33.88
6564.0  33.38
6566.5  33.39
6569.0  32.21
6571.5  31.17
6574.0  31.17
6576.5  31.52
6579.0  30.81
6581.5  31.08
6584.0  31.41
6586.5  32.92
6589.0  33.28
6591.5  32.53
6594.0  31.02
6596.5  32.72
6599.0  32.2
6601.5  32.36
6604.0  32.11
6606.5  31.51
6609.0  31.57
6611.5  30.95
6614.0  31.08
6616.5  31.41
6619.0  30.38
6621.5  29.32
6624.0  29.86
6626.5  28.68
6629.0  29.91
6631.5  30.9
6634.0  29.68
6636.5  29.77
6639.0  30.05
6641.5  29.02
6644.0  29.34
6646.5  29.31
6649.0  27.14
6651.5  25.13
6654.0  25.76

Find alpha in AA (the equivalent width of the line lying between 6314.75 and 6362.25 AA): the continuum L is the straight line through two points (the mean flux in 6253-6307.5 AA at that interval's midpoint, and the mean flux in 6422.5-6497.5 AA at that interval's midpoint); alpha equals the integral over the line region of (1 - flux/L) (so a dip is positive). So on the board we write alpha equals -5.0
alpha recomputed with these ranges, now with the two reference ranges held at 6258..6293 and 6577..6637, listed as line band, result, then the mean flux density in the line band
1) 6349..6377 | -4.4 AA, 25.5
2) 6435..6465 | -4.5 AA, 29.1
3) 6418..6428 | -1.4 AA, 27.6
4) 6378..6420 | -4.0 AA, 25.6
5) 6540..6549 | -1.8 AA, 34.5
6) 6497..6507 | -1.2 AA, 30.6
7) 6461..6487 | -5.0 AA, 31.2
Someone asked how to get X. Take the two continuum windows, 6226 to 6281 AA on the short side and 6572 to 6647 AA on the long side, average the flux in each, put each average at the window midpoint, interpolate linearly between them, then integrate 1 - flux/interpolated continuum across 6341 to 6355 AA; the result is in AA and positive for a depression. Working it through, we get -4.1 AA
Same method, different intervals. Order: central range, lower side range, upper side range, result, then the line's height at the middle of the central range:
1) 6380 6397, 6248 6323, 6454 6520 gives 1.6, 25.8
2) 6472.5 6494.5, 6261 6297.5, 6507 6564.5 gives -0.4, 30.8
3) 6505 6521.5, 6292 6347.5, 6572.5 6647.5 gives -2.6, 28.5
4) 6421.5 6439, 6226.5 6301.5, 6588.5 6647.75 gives -3.0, 23.9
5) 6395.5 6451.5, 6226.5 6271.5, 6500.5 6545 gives -1.2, 27.4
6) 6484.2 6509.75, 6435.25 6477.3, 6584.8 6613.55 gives 0.1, 30.6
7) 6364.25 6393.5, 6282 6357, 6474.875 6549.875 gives 2.6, 26.3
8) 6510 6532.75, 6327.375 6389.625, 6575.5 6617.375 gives -2.9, 29.6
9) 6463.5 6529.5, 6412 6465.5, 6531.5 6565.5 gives -0.5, 31.5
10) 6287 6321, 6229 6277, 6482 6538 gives -4.1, 19.8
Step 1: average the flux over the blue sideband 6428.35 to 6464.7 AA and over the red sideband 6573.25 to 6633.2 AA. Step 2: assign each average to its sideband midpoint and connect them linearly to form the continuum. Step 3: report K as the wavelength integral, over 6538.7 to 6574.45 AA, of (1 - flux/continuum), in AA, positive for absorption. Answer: -3.3 AA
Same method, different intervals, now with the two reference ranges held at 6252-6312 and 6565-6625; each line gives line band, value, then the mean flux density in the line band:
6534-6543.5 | -1.9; 35.2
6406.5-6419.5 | -1.7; 27.9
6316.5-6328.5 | -1.5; 23.8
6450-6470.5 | -3.0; 30.3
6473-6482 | -1.9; 32.7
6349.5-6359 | -1.5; 26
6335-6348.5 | -2.6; 26.1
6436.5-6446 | -1.0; 28.4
